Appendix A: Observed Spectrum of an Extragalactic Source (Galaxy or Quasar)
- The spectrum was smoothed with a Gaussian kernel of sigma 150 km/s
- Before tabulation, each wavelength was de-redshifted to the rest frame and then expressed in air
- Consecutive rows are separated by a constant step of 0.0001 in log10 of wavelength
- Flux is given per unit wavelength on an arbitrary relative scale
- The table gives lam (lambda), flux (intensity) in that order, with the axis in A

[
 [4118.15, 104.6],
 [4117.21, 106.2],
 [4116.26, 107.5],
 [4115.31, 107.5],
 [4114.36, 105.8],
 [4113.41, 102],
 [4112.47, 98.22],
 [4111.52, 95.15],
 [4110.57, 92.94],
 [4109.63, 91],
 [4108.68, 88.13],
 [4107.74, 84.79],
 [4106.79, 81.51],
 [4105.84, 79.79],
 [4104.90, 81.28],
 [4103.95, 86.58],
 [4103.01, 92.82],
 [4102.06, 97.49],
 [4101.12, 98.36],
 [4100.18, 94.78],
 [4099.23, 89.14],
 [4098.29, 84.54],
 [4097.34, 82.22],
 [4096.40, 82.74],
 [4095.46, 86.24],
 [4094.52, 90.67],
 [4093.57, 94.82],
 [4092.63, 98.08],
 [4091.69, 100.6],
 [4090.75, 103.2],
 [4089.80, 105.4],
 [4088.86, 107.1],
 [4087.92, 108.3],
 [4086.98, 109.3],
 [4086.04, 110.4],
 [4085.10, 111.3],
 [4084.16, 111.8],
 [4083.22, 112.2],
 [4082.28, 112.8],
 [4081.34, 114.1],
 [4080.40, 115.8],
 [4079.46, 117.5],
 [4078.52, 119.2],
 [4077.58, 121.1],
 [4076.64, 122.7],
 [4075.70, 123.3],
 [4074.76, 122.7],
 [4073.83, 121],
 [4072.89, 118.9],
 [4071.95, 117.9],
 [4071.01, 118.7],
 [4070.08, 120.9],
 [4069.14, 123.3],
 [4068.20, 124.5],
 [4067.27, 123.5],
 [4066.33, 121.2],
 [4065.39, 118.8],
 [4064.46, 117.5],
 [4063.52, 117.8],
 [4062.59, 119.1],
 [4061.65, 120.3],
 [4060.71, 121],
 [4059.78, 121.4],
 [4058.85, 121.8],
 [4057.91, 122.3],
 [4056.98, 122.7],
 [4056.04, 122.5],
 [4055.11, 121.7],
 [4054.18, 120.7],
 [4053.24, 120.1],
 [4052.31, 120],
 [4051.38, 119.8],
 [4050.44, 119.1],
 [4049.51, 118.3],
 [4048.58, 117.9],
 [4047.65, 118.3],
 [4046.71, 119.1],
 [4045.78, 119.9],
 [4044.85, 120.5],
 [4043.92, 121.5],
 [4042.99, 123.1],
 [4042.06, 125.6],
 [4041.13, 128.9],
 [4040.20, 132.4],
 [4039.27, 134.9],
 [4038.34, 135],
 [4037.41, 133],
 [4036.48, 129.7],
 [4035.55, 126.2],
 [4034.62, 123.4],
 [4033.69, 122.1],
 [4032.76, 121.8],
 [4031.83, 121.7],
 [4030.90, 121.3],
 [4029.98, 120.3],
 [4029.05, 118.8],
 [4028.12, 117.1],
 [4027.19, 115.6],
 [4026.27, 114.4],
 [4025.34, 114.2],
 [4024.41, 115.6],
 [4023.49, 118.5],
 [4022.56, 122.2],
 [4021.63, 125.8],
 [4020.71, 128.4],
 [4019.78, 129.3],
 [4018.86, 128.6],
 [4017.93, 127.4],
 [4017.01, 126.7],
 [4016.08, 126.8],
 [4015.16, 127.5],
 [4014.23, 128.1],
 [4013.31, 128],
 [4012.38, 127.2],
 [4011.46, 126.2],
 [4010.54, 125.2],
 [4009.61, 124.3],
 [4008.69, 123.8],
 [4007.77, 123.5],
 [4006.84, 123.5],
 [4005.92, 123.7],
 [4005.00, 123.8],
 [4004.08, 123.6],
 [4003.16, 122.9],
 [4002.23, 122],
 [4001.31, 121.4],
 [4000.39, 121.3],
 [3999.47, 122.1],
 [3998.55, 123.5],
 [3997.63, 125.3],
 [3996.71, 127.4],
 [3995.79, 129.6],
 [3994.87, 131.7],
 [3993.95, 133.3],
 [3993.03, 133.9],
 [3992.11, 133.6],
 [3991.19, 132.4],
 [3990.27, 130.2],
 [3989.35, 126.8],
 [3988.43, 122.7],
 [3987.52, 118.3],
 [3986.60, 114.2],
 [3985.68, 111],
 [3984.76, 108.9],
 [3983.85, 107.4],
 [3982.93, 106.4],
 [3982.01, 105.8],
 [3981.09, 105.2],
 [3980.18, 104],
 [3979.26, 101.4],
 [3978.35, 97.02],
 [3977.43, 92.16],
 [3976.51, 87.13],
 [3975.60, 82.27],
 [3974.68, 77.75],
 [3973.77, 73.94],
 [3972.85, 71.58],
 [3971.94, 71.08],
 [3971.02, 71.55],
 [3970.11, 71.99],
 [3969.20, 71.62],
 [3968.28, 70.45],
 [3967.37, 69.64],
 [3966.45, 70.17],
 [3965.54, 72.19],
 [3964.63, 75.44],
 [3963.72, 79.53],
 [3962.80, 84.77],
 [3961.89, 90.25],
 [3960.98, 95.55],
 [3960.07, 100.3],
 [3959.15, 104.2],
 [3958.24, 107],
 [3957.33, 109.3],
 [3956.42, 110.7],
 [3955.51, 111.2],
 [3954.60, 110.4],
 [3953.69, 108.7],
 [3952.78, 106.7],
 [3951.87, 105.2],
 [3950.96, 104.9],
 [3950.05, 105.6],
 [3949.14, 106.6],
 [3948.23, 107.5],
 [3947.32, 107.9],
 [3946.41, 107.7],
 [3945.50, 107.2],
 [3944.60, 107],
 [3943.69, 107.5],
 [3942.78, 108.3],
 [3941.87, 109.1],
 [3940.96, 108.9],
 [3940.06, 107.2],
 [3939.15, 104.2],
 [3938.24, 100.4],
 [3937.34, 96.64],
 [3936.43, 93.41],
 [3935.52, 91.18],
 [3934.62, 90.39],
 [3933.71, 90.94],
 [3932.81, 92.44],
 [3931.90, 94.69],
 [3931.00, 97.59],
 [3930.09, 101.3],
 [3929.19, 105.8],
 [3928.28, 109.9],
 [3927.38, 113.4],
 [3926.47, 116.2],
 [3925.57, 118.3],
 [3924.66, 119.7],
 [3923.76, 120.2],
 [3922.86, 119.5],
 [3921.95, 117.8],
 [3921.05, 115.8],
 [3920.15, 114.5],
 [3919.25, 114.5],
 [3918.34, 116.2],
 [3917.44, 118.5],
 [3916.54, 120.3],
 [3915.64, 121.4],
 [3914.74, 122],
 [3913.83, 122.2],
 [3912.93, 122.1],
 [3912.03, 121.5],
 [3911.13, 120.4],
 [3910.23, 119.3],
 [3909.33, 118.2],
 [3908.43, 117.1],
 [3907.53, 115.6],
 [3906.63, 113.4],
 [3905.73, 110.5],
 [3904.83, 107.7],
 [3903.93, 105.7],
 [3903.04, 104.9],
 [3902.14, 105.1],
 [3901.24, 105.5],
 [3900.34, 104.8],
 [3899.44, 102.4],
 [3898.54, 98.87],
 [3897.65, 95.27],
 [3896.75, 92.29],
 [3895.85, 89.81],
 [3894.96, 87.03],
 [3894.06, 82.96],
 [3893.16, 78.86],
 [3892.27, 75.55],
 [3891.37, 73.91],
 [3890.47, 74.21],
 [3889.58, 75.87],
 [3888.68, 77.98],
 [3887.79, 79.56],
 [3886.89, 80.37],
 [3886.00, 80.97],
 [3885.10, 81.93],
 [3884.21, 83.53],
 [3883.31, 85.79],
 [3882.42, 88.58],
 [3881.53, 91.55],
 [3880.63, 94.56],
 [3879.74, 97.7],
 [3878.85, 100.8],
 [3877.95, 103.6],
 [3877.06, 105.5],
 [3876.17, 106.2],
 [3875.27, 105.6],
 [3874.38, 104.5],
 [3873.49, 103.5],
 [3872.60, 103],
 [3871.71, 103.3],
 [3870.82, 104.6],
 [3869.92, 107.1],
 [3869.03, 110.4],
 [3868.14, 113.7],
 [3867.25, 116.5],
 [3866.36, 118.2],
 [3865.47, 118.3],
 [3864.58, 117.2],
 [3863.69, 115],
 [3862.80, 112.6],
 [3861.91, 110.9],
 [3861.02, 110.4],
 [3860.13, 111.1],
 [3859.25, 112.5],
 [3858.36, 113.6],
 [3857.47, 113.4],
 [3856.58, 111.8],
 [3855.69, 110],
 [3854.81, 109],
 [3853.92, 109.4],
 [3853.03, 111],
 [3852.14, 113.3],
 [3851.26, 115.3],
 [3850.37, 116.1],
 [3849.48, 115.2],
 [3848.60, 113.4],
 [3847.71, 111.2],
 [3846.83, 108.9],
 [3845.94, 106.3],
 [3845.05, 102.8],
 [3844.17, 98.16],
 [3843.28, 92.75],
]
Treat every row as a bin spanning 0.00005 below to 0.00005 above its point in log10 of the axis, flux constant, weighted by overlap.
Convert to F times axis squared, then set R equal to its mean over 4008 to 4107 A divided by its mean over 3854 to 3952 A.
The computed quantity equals 1.20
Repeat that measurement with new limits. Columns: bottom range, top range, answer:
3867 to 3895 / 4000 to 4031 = 1.42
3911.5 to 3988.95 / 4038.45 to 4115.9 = 1.16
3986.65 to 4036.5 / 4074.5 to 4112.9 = 0.84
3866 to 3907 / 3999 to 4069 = 1.38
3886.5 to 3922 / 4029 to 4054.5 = 1.28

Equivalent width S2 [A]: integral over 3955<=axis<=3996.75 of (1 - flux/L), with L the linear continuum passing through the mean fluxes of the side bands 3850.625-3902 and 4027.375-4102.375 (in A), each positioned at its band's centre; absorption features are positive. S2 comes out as 3.31 A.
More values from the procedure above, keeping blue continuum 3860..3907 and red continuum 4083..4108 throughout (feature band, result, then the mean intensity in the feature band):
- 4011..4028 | -4.76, 124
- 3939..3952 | -1.25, 107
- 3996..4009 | -3.57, 124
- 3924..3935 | -0.75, 105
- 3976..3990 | -1.48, 107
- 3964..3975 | 2.83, 72.4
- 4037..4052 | -4.32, 124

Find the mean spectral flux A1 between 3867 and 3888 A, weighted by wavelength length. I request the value 98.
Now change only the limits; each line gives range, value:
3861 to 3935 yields 104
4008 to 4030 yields 123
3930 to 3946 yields 100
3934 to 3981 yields 94.7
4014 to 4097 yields 119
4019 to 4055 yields 123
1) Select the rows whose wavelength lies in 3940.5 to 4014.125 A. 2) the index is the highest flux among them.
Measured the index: 133.9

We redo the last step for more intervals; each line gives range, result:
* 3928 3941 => 109.9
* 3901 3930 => 122.2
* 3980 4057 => 135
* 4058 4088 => 124.5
